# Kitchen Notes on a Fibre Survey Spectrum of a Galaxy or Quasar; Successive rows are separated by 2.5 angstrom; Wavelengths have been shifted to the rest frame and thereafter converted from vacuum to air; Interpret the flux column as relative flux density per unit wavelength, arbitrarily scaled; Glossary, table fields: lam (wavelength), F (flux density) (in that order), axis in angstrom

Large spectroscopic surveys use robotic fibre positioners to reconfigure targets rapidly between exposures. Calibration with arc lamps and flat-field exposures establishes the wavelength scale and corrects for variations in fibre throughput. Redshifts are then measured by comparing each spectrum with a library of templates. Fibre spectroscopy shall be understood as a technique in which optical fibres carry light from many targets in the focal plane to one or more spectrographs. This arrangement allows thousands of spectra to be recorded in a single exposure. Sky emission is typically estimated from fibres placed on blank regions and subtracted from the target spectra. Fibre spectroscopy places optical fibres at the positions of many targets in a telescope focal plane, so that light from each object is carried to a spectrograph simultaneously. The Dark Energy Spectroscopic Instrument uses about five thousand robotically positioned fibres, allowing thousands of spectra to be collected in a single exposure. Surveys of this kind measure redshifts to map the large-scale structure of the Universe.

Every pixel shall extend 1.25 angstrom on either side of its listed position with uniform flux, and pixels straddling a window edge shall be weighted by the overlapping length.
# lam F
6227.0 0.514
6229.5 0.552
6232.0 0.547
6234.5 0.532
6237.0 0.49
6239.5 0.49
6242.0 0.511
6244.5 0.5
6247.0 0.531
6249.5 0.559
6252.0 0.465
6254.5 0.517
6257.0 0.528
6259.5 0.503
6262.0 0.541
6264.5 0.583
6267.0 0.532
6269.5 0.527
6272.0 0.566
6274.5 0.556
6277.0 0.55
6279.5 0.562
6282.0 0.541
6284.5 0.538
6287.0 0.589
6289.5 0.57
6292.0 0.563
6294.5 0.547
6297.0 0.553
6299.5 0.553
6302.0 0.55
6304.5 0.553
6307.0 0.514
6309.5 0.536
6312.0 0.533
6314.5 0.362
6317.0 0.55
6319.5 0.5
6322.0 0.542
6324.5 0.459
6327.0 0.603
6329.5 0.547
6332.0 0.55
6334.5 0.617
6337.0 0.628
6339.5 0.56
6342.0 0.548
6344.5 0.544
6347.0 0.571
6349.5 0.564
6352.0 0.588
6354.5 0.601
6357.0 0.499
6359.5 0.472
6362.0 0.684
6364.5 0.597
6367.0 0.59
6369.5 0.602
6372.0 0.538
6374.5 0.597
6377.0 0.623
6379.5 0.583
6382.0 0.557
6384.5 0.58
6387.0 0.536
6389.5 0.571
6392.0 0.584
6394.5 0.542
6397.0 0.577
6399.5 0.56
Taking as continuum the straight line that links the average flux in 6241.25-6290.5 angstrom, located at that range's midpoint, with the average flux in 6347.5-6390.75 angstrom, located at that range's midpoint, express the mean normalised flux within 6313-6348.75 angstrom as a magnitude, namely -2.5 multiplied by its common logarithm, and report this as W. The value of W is 0.040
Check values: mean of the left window 0.539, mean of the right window 0.575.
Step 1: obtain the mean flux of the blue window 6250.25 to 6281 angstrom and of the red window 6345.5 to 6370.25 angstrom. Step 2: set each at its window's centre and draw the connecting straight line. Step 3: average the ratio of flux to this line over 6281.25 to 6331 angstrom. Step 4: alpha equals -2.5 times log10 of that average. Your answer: 0.036 mag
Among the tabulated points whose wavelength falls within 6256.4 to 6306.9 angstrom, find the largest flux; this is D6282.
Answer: 0.589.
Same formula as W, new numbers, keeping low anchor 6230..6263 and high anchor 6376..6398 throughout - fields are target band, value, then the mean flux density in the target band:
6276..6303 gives -0.04 mag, 0.556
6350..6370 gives -0.03 mag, 0.578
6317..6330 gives 0.03 mag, 0.531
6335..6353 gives -0.04 mag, 0.574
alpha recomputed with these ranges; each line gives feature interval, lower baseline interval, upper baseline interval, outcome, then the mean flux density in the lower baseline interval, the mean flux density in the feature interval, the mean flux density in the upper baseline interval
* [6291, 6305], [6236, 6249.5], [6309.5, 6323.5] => -0.104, 0.51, 0.553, 0.5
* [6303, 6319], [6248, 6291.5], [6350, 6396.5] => 0.097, 0.543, 0.508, 0.575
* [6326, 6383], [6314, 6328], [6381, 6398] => -0.081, 0.508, 0.577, 0.564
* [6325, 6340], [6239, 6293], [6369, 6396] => -0.040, 0.538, 0.579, 0.573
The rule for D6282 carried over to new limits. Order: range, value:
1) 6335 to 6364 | 0.684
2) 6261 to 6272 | 0.583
